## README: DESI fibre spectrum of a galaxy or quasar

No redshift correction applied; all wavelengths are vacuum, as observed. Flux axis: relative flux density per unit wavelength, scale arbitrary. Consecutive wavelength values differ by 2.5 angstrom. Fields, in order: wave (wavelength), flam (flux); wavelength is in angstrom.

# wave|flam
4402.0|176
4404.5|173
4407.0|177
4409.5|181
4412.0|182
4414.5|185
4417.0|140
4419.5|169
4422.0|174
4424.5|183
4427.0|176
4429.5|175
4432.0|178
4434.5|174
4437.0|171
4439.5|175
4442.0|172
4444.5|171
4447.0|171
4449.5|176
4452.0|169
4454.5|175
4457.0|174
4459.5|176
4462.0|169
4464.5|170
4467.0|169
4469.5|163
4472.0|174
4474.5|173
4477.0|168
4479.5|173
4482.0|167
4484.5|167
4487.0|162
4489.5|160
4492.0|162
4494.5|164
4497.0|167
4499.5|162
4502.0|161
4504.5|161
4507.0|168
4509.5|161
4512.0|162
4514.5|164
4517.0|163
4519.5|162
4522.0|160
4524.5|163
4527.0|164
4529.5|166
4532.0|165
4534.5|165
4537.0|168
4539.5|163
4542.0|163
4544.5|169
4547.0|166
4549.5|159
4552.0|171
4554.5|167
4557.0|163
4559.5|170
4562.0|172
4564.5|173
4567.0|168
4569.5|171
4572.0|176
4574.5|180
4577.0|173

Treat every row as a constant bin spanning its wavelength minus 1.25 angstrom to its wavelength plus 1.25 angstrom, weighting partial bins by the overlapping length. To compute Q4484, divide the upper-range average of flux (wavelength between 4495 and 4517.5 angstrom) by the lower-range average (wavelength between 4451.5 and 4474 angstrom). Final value 1.0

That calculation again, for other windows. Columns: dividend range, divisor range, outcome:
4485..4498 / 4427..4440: 0.93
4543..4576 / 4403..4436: 0.97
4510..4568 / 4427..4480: 0.96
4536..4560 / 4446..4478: 0.97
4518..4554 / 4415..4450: 0.96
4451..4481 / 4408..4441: 0.98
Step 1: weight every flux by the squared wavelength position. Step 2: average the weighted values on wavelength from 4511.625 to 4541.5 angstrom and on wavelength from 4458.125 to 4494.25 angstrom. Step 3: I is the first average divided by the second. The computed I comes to 1.0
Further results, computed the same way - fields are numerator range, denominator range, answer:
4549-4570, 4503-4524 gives 1.06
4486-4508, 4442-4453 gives 0.97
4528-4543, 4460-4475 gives 1.00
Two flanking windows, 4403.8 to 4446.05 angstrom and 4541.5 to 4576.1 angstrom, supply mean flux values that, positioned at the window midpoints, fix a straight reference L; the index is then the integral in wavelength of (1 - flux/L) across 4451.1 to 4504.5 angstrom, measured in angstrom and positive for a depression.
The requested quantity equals 1.36 angstrom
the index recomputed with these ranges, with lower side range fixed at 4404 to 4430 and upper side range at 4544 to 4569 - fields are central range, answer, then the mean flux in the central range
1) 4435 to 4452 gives 0.0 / 172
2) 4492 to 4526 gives 1.4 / 163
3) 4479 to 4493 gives 0.5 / 165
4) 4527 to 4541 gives 0.3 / 165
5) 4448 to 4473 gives 0.1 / 171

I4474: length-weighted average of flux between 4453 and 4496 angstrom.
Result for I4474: 169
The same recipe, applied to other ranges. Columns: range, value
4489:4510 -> 163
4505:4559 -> 164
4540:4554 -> 166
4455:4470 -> 171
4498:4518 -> 163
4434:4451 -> 173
